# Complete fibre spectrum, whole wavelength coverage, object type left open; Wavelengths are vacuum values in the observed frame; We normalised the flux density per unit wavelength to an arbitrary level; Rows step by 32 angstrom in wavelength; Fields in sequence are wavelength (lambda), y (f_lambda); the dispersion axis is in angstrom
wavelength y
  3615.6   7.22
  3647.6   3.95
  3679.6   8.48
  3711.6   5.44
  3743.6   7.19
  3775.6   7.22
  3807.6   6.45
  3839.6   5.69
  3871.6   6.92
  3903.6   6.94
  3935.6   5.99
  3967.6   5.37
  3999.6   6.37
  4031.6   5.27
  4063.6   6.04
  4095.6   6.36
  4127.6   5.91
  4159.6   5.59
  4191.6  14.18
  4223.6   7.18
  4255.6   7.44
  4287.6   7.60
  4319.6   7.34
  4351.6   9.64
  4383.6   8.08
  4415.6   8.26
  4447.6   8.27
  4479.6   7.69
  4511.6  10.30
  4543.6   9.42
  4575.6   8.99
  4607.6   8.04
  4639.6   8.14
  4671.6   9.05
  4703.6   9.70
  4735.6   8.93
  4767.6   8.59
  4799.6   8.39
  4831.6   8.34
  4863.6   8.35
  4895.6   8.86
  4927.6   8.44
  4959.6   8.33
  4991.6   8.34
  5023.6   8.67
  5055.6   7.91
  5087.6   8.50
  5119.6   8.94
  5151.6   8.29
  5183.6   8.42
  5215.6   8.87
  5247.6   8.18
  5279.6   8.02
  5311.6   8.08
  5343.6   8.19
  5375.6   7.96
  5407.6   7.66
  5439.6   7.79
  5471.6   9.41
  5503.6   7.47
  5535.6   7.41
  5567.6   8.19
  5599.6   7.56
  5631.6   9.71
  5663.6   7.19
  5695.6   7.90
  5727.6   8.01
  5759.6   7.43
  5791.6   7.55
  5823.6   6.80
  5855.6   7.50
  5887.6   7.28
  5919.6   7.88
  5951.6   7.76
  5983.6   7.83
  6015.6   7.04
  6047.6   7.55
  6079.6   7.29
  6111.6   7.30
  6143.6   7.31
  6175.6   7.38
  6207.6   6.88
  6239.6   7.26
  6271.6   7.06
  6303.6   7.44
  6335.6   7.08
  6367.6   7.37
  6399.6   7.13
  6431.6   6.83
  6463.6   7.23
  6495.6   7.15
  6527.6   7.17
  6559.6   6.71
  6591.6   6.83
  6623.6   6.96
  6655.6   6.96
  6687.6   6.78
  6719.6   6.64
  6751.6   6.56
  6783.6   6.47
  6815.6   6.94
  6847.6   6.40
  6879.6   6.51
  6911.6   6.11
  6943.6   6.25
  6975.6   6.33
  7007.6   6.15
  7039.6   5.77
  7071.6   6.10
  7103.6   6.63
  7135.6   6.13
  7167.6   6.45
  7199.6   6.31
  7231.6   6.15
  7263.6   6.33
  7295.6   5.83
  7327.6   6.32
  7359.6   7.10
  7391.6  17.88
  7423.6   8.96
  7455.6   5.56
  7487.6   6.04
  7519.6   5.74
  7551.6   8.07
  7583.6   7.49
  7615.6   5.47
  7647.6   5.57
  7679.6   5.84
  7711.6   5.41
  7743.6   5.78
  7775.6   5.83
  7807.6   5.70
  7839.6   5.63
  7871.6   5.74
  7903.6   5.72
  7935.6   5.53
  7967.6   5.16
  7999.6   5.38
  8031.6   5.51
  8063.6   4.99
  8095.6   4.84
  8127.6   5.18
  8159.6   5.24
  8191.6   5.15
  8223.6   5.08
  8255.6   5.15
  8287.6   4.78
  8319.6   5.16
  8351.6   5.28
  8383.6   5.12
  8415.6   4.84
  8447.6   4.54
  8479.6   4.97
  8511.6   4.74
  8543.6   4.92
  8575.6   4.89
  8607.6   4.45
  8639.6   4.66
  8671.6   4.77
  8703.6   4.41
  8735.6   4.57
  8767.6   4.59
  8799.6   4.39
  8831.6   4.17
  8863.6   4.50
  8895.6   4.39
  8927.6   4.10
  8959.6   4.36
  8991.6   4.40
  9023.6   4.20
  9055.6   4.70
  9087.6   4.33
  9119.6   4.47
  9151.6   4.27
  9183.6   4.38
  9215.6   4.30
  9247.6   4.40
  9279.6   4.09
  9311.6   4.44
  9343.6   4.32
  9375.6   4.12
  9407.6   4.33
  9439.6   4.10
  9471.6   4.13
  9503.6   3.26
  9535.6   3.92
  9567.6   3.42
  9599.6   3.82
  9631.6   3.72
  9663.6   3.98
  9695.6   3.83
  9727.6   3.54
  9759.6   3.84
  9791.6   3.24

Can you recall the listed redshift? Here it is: 0.125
